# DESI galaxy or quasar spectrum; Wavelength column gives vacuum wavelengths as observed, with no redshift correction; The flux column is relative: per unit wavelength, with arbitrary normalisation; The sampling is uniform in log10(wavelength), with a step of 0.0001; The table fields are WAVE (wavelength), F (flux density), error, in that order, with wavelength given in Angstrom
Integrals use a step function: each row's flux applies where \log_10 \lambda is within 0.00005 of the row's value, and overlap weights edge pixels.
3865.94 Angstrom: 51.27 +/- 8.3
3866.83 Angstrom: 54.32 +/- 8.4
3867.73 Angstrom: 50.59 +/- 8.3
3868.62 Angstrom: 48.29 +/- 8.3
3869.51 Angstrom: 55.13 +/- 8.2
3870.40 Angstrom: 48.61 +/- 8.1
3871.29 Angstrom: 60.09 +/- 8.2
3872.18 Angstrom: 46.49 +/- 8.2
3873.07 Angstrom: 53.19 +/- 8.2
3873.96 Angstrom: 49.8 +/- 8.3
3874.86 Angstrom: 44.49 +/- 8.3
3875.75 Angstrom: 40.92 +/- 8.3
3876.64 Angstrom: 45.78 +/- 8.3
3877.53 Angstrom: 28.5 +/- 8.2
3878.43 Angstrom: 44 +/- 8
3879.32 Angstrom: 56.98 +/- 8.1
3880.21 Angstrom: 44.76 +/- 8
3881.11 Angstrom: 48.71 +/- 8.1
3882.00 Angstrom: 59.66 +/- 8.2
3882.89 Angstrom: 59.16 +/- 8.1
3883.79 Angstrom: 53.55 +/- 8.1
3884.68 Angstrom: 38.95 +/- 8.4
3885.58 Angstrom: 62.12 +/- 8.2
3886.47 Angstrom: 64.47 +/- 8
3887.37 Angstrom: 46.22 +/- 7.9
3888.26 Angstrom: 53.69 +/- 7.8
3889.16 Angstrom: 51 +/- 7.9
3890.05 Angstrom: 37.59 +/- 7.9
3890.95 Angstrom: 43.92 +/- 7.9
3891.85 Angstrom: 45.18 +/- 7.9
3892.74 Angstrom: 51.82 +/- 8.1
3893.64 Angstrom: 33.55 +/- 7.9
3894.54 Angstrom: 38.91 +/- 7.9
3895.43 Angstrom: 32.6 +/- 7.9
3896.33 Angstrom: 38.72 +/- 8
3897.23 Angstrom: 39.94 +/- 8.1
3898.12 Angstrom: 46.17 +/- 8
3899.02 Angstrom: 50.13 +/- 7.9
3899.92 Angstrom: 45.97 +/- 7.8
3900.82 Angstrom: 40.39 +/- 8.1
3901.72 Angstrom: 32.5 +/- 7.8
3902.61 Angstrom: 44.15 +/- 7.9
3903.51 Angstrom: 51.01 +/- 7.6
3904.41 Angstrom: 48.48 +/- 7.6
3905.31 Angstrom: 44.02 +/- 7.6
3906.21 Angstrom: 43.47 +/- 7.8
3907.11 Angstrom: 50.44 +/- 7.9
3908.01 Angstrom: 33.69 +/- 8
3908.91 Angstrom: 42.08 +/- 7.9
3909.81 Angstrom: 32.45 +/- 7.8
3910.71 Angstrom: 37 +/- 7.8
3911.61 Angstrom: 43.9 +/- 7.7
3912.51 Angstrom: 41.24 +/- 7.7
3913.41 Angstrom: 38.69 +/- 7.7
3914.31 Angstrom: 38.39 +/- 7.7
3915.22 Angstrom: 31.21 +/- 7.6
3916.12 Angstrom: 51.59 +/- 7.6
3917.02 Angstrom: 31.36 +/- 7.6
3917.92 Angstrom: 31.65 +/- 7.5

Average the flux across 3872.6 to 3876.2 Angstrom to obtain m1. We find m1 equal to 47.1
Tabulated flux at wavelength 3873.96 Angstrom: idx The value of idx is 49.8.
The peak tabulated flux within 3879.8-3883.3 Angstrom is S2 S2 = 59.66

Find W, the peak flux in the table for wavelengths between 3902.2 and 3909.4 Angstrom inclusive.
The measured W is 51.01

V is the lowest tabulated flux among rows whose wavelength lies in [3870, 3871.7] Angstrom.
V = 48.61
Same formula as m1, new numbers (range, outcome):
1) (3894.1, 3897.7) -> 37.7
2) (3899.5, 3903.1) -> 40.9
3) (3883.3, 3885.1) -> 46.6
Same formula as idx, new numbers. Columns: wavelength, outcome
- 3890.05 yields 37.59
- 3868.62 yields 48.29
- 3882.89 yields 59.16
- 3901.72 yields 32.5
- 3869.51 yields 55.13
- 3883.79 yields 53.55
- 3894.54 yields 38.91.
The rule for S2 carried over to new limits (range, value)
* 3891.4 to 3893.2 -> 51.82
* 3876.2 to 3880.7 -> 56.98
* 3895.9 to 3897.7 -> 39.94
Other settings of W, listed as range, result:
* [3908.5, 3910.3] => 42.08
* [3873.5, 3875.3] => 49.8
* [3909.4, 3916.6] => 51.59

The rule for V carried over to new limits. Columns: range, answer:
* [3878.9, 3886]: 38.95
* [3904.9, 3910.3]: 32.45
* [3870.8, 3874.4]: 46.49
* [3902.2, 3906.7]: 43.47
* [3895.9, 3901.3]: 38.72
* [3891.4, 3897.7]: 32.6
